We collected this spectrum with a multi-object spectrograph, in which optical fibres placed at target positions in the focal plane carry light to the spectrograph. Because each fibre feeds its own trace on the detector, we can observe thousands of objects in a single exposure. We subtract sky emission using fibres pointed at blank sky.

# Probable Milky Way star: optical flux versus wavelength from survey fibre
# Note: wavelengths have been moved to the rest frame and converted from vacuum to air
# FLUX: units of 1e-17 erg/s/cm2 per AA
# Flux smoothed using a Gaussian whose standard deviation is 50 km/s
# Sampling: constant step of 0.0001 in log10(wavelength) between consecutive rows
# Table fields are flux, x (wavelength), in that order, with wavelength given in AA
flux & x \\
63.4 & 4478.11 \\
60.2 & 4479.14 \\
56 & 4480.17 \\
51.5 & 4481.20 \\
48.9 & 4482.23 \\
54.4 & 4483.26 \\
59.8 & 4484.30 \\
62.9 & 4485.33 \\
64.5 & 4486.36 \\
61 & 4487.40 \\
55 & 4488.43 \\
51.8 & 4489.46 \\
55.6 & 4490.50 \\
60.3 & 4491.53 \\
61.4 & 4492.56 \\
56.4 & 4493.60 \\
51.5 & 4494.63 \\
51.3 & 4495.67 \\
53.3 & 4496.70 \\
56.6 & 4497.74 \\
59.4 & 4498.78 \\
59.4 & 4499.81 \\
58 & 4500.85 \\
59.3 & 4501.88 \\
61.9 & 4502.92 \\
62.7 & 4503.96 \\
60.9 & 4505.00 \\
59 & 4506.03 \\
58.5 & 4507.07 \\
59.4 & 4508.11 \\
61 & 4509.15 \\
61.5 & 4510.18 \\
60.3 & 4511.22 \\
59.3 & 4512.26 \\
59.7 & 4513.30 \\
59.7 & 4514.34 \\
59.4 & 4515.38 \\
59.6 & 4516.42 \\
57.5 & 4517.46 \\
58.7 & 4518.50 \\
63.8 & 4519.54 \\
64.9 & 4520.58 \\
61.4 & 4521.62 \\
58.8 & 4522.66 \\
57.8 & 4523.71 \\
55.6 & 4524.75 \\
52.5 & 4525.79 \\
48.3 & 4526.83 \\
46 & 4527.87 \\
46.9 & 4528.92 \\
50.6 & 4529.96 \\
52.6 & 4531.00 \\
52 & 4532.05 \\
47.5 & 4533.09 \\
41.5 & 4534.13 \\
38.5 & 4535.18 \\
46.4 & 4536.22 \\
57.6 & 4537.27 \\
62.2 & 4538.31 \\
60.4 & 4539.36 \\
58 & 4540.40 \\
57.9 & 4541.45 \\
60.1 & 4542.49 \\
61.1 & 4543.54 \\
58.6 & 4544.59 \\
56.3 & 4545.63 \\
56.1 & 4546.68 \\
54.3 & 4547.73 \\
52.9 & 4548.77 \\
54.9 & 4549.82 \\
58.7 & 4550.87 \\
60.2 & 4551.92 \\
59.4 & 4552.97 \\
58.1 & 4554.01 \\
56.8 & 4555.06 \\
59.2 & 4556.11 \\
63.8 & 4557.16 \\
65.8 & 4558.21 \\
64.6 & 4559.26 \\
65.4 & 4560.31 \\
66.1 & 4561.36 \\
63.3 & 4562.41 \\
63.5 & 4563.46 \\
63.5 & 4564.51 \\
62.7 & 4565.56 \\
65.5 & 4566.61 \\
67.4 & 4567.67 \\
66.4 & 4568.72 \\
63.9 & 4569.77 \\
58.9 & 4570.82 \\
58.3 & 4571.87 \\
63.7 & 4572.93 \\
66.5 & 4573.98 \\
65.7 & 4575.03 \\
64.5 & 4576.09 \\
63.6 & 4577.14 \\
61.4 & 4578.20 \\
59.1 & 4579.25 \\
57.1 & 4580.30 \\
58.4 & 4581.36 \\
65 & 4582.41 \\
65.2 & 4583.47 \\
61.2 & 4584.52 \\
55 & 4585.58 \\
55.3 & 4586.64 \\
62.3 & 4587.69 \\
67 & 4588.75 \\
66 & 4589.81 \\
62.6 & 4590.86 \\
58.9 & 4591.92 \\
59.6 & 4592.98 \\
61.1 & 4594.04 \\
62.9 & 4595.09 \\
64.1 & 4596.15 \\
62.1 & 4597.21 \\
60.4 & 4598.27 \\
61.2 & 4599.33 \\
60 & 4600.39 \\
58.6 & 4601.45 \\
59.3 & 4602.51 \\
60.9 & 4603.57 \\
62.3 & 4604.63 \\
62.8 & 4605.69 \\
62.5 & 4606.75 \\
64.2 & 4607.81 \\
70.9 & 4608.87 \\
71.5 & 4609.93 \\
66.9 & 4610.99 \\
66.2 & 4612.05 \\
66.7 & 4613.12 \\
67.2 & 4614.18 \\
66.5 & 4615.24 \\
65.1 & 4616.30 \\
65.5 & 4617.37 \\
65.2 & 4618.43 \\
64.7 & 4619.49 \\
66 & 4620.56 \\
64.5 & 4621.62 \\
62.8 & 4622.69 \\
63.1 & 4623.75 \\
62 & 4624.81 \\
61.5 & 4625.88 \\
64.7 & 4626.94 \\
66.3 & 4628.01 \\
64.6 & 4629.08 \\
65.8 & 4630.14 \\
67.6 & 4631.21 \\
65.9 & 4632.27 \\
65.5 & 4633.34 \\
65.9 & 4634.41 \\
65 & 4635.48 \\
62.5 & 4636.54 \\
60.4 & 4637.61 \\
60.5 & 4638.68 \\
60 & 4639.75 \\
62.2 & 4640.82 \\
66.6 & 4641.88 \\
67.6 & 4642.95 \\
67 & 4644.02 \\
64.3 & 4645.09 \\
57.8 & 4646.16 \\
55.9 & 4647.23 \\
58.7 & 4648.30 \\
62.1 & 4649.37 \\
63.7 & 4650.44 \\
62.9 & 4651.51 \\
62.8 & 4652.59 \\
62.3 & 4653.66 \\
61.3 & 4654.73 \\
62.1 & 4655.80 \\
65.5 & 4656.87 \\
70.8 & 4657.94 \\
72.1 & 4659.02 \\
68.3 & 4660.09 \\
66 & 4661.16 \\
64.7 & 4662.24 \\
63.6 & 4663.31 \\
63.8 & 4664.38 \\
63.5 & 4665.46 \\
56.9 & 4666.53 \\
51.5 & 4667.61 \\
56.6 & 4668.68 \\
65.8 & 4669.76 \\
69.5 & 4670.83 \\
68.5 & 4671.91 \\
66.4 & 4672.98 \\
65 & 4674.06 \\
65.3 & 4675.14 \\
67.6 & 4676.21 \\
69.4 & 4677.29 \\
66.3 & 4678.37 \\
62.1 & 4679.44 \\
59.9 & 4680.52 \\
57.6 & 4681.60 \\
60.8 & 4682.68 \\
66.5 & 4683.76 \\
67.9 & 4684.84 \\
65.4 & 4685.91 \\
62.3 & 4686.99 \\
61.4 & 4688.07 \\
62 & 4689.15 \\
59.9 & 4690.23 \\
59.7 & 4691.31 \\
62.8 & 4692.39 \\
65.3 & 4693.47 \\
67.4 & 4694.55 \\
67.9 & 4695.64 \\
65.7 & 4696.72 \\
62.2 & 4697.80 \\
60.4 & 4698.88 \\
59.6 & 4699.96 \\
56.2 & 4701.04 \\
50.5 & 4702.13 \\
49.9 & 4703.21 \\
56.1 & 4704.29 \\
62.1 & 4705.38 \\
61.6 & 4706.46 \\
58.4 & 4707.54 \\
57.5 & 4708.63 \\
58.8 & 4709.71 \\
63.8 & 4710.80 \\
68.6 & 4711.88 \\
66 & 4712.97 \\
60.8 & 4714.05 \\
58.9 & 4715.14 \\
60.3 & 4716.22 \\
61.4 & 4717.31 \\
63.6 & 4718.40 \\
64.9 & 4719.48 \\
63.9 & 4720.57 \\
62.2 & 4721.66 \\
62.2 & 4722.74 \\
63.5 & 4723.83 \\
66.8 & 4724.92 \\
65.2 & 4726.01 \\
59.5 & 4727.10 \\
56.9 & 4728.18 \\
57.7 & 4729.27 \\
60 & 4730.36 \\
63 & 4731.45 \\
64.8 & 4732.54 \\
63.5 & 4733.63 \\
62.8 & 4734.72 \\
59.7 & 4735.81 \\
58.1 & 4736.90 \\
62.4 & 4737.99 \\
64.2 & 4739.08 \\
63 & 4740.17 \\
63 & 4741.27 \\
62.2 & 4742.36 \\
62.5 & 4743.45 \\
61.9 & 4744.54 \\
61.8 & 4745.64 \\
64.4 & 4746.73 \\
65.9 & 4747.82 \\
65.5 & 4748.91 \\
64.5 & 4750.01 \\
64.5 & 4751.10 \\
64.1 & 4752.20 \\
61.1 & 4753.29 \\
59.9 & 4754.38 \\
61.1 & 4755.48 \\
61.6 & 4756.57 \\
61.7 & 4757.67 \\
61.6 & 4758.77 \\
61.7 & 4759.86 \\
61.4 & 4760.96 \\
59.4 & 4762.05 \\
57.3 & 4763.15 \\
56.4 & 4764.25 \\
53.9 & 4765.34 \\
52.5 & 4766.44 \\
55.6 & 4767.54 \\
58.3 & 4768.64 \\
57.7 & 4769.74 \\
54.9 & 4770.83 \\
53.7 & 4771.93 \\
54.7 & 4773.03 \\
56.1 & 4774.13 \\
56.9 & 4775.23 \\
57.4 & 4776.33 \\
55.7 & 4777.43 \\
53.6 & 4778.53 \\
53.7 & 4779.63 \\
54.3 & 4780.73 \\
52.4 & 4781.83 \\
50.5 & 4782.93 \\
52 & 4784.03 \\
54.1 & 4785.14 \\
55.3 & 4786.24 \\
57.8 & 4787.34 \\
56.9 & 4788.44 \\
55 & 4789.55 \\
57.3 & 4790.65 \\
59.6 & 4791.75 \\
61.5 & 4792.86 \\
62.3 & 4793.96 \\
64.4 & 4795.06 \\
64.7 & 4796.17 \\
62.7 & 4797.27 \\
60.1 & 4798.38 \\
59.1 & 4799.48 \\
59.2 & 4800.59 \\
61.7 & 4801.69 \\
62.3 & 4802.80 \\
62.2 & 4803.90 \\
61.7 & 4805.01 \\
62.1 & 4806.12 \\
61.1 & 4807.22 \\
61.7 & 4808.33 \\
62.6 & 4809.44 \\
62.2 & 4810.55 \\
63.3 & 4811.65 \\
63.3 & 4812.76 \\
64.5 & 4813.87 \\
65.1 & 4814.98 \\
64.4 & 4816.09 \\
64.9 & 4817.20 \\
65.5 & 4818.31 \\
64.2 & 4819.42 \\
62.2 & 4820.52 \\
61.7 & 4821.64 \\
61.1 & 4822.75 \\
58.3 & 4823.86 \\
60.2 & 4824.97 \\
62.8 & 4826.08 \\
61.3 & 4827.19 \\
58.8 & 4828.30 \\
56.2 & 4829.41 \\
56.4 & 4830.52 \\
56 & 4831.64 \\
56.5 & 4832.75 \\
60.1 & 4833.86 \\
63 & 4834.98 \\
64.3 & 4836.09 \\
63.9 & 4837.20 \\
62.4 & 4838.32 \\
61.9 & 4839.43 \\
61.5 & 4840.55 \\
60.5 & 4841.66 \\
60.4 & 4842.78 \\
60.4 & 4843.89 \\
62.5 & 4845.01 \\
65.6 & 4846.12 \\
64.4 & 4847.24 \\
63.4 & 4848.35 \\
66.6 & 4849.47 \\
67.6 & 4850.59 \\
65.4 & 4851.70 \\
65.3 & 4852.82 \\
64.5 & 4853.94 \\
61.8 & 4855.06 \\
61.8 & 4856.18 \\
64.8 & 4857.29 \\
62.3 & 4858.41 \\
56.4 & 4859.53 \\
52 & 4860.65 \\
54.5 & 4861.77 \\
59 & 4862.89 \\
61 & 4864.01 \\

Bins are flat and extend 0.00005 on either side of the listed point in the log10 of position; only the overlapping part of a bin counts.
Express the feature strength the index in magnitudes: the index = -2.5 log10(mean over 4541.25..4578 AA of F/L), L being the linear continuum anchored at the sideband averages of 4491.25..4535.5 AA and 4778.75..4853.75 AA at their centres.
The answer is -0.08 mag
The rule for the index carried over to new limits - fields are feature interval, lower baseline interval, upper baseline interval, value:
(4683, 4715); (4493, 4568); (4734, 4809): -0.05 mag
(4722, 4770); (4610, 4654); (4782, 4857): 0.02 mag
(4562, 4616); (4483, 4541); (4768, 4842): -0.10 mag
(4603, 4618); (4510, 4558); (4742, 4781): -0.15 mag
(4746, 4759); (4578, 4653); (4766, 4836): -0.05 mag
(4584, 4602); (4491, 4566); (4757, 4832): -0.05 mag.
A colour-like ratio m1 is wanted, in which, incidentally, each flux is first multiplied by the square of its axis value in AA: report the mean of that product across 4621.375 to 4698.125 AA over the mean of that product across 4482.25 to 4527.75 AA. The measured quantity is 1.2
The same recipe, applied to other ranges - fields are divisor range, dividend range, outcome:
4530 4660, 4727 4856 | 1.07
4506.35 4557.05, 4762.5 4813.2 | 1.15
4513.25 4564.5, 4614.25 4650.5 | 1.16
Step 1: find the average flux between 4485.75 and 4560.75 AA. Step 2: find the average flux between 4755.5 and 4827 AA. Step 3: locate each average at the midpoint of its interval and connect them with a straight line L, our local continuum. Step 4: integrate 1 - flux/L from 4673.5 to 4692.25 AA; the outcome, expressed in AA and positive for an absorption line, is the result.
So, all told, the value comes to -1.60 AA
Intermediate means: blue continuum 57.2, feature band 63.5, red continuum 59.3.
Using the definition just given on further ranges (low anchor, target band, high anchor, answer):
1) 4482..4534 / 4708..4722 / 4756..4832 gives -0.9 AA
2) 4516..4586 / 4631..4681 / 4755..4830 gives -4.1 AA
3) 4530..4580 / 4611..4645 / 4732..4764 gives -2.5 AA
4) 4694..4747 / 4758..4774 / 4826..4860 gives 1.2 AA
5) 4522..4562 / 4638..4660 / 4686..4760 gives -1.5 AA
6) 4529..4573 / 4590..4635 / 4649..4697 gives -2.1 AA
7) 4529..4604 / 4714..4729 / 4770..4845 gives -0.6 AA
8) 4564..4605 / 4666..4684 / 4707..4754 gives -0.3 AA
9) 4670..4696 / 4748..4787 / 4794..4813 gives 3.2 AA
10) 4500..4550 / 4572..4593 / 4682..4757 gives -1.4 AA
